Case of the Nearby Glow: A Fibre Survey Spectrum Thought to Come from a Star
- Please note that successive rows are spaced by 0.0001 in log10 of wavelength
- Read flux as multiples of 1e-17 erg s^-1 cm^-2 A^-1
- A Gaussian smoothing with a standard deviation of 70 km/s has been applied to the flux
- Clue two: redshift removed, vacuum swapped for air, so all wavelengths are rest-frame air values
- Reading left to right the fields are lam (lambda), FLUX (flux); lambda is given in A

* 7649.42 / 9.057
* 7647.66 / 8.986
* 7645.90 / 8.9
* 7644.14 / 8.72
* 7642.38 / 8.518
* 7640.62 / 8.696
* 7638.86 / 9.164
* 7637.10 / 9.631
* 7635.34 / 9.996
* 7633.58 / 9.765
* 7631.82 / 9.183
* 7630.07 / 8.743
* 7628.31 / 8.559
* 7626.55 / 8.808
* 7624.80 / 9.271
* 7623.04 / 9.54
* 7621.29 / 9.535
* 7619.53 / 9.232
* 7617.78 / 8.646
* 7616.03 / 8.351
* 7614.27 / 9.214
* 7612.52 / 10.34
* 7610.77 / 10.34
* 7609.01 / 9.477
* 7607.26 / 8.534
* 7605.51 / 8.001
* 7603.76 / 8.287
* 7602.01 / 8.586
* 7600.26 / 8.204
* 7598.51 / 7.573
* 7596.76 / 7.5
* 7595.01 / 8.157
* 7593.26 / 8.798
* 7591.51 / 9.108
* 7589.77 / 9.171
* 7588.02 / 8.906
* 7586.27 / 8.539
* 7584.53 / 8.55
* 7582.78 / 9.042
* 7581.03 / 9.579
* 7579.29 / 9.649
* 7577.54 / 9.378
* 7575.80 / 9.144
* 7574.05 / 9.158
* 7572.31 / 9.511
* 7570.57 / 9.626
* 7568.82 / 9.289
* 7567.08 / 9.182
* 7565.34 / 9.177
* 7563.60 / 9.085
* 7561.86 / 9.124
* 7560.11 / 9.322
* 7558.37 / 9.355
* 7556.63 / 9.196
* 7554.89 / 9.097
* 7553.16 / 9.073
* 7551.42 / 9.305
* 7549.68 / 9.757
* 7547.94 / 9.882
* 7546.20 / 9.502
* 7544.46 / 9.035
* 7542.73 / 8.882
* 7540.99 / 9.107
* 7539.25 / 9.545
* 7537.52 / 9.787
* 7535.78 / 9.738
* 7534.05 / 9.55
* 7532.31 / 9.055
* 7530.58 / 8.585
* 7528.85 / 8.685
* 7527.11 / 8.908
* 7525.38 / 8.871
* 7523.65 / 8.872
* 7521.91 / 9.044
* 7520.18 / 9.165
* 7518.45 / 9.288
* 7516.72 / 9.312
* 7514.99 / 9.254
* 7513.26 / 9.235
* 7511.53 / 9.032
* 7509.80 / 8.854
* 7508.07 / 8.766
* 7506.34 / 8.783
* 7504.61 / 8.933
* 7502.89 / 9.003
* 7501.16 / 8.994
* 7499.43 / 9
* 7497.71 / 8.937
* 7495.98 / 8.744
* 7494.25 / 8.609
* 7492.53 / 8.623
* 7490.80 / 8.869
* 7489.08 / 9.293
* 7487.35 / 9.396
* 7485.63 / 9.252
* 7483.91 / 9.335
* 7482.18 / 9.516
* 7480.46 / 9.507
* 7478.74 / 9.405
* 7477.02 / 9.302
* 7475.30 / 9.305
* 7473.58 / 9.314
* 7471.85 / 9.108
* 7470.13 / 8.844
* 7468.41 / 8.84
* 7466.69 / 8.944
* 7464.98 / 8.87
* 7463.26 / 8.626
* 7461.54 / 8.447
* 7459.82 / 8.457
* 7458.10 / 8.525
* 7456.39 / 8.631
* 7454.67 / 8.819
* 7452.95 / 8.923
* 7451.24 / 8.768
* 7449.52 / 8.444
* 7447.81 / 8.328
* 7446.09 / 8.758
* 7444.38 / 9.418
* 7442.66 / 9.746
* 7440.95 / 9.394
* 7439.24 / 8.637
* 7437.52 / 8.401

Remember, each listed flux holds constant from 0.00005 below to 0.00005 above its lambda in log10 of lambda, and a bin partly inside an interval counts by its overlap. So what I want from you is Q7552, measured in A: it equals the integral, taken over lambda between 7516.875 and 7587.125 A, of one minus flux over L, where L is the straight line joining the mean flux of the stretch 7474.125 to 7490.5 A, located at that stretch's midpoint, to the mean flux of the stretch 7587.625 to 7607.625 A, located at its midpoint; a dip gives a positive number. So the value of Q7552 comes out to -3.6 A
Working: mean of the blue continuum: 9.35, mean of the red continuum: 8.39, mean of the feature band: 9.22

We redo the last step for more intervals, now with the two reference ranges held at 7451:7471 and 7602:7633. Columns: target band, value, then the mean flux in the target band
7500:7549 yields -1.5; 9.13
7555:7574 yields -0.7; 9.27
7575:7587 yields -0.2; 9.14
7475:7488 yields -0.9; 9.39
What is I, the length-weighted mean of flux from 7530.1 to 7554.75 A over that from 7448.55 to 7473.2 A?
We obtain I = 1.07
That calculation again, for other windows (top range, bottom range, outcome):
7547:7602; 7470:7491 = 0.97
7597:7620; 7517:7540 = 0.96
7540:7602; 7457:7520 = 1.00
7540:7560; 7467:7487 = 1.01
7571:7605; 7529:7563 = 0.94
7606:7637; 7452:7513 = 1.03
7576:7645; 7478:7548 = 0.98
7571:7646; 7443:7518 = 1.00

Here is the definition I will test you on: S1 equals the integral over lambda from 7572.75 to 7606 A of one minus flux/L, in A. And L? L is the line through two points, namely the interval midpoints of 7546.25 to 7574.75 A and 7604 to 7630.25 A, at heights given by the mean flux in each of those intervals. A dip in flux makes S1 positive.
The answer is 1.8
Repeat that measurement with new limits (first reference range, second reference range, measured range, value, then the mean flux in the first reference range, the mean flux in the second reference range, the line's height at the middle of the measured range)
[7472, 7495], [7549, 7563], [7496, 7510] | 0.49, 9.21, 9.27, 9.23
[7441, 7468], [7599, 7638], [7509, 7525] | -0.36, 8.8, 9.09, 8.91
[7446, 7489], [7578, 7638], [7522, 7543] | -0.41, 8.96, 8.97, 8.96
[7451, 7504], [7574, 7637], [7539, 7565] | -0.87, 8.98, 8.97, 8.98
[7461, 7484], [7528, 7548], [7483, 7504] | 0.33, 9.1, 9.26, 9.15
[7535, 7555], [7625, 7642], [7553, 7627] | 2.08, 9.4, 9.15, 9.28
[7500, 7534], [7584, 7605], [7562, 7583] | -1.77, 8.99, 8.44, 8.6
